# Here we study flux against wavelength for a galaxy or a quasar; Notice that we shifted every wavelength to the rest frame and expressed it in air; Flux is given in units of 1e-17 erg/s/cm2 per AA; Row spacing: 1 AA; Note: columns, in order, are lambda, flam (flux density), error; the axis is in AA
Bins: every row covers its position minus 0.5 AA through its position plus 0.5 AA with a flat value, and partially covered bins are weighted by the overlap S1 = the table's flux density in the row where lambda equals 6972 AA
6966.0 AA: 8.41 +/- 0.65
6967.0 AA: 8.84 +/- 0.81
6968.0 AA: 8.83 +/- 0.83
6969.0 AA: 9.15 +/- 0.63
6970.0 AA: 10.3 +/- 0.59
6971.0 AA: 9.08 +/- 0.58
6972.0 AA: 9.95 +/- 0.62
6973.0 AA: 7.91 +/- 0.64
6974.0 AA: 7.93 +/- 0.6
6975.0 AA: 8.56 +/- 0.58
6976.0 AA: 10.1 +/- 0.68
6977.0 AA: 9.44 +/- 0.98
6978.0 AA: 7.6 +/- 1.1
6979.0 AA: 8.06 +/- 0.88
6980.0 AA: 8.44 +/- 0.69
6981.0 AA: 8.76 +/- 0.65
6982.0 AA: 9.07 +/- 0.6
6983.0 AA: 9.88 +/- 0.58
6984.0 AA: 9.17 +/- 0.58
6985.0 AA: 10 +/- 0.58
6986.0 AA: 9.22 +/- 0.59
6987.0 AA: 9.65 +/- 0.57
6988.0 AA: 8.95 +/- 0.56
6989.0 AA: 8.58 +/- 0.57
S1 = 9.95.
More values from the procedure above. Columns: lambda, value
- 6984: 9.17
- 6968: 8.83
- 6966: 8.41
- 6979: 8.06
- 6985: 10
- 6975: 8.56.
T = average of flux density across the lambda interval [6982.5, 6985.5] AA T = 9.68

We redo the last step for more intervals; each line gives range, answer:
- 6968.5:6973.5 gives 9.28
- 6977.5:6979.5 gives 7.83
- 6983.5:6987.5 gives 9.51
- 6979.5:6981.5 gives 8.6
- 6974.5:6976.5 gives 9.33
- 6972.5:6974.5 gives 7.92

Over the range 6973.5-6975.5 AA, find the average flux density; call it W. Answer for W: 8.25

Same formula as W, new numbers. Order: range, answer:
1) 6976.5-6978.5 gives 8.52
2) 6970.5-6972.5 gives 9.52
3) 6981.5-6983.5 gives 9.48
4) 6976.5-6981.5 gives 8.46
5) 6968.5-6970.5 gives 9.73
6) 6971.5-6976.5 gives 8.89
